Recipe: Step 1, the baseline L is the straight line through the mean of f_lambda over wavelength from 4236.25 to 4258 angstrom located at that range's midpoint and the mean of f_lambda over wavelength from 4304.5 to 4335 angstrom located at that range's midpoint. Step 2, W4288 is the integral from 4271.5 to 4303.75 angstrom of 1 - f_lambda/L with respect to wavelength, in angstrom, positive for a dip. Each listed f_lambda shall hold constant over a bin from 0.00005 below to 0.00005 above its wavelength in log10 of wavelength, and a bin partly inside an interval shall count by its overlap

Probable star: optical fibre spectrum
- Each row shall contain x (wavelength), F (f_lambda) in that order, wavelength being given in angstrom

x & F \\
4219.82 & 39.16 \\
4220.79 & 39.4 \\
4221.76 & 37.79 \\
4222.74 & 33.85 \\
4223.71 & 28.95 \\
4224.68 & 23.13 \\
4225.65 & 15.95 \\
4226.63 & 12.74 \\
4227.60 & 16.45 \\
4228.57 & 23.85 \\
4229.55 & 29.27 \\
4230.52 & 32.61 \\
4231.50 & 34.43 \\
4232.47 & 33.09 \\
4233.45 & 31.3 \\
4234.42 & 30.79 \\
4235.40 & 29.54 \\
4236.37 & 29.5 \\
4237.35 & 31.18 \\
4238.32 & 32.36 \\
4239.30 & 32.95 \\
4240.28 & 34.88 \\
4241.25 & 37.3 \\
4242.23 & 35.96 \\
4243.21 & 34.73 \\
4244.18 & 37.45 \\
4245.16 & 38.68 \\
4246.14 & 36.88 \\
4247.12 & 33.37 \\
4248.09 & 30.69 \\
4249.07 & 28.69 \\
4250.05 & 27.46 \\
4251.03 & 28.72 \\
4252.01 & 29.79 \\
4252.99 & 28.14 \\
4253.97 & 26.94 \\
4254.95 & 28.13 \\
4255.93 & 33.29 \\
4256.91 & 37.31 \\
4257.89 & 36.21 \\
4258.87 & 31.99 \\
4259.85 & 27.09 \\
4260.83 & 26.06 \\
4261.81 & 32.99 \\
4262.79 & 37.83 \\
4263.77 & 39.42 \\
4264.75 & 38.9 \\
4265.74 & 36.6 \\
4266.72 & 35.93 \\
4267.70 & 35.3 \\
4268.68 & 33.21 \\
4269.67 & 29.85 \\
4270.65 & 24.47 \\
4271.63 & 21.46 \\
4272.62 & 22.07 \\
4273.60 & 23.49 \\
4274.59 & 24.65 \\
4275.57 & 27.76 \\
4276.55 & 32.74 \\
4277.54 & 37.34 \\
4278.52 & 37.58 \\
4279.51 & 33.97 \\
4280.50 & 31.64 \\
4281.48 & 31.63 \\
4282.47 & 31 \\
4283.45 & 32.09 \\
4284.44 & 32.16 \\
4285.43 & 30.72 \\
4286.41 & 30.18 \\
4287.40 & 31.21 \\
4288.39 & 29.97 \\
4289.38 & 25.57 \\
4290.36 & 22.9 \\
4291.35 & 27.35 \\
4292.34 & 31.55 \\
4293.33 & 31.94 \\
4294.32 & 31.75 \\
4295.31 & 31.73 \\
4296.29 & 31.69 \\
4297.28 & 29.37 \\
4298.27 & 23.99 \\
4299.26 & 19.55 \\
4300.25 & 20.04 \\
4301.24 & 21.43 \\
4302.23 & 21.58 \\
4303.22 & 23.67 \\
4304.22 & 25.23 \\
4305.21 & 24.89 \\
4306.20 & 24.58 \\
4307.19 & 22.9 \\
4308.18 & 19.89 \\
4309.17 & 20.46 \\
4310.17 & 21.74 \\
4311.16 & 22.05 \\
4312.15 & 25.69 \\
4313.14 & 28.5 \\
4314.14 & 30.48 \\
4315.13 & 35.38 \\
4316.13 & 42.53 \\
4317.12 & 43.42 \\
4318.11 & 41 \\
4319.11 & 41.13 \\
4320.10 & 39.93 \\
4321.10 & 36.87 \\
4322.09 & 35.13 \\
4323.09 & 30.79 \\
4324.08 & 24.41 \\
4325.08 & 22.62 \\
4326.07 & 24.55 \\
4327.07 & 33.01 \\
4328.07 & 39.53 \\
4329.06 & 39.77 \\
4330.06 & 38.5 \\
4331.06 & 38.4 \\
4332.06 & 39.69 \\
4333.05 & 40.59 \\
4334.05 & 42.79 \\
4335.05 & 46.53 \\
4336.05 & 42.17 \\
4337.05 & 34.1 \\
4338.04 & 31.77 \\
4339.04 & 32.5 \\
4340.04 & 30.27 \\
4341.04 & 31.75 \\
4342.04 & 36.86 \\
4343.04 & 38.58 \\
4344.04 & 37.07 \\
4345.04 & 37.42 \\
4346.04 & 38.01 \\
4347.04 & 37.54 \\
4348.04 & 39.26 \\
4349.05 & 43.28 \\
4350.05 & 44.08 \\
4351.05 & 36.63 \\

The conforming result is 4.1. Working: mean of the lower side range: 32.6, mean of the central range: 28.4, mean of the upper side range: 32.5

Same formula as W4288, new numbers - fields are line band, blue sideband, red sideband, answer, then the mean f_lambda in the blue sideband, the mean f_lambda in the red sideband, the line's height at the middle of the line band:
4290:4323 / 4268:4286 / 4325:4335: 5.0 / 29.9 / 37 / 33.9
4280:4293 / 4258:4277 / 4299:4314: -1.4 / 30.7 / 23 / 27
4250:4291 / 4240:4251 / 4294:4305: -1.3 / 34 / 25.3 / 30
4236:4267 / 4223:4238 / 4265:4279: -4.7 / 27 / 30.3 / 28.7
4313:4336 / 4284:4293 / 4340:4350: -1.4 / 29.1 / 37.6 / 34.5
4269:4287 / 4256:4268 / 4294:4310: 0.4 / 34.6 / 24.4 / 30.5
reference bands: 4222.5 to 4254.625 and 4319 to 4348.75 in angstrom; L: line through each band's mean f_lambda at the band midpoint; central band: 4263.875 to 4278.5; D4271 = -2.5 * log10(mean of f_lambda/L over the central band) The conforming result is 0.05 mag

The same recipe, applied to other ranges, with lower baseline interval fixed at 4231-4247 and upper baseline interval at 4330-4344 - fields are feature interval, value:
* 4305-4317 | 0.32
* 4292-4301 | 0.28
